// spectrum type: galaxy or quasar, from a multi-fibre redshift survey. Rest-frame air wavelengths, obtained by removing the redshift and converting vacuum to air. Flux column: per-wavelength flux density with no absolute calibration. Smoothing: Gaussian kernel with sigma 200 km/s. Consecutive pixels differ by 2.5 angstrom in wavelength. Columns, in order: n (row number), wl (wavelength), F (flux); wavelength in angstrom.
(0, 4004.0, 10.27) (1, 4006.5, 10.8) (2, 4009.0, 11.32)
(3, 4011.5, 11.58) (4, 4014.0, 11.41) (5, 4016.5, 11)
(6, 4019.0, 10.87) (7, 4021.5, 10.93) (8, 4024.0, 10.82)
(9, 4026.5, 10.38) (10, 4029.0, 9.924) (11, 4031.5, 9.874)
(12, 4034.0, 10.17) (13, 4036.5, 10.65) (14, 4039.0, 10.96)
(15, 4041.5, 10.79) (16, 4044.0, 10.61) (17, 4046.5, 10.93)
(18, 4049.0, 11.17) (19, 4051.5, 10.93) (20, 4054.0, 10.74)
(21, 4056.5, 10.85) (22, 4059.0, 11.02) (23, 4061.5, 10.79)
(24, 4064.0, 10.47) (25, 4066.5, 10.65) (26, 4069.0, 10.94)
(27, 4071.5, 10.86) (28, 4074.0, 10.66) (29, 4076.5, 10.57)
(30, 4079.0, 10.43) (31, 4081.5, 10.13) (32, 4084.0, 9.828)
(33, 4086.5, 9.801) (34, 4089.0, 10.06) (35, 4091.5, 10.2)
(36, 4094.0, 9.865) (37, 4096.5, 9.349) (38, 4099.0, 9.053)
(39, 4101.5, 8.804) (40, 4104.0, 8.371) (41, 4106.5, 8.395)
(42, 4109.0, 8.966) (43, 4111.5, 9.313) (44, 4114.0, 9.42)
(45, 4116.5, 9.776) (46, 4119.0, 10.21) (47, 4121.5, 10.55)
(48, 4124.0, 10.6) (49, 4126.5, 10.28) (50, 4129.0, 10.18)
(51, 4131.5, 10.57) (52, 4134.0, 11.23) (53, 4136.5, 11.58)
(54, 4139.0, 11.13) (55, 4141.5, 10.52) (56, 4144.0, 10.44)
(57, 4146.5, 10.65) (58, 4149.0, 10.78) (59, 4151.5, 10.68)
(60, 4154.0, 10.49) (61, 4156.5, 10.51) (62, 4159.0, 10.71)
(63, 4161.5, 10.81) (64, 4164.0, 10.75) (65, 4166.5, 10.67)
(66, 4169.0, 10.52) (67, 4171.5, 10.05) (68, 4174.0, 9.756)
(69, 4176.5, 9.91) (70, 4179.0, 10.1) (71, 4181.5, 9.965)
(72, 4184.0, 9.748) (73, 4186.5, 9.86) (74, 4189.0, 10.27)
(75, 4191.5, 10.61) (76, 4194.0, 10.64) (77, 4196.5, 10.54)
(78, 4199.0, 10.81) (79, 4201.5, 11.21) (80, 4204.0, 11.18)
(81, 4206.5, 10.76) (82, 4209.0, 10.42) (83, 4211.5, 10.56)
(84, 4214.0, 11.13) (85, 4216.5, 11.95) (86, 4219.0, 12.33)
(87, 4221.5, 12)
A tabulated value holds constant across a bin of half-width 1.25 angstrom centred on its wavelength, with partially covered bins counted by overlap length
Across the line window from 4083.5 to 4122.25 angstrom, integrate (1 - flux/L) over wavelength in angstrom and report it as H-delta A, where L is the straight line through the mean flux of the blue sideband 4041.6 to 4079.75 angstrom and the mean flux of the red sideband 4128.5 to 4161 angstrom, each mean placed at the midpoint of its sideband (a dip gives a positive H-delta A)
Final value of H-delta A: 4.6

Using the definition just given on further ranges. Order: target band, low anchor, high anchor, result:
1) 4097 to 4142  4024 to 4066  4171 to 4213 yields 2.5 angstrom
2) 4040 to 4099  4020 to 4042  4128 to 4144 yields 0.8 angstrom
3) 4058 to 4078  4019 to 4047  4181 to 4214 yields -0.4 angstrom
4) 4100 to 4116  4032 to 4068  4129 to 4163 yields 2.7 angstrom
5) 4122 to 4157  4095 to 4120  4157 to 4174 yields -2.8 angstrom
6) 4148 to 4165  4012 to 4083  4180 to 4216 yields -0.1 angstrom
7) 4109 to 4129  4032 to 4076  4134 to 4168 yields 1.5 angstrom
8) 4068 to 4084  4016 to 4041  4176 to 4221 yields 0.1 angstrom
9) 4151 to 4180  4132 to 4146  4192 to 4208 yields 1.3 angstrom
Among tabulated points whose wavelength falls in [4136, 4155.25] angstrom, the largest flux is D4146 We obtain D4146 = 11.58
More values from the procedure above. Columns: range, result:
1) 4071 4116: 10.86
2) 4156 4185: 10.81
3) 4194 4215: 11.21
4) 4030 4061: 11.17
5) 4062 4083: 10.94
